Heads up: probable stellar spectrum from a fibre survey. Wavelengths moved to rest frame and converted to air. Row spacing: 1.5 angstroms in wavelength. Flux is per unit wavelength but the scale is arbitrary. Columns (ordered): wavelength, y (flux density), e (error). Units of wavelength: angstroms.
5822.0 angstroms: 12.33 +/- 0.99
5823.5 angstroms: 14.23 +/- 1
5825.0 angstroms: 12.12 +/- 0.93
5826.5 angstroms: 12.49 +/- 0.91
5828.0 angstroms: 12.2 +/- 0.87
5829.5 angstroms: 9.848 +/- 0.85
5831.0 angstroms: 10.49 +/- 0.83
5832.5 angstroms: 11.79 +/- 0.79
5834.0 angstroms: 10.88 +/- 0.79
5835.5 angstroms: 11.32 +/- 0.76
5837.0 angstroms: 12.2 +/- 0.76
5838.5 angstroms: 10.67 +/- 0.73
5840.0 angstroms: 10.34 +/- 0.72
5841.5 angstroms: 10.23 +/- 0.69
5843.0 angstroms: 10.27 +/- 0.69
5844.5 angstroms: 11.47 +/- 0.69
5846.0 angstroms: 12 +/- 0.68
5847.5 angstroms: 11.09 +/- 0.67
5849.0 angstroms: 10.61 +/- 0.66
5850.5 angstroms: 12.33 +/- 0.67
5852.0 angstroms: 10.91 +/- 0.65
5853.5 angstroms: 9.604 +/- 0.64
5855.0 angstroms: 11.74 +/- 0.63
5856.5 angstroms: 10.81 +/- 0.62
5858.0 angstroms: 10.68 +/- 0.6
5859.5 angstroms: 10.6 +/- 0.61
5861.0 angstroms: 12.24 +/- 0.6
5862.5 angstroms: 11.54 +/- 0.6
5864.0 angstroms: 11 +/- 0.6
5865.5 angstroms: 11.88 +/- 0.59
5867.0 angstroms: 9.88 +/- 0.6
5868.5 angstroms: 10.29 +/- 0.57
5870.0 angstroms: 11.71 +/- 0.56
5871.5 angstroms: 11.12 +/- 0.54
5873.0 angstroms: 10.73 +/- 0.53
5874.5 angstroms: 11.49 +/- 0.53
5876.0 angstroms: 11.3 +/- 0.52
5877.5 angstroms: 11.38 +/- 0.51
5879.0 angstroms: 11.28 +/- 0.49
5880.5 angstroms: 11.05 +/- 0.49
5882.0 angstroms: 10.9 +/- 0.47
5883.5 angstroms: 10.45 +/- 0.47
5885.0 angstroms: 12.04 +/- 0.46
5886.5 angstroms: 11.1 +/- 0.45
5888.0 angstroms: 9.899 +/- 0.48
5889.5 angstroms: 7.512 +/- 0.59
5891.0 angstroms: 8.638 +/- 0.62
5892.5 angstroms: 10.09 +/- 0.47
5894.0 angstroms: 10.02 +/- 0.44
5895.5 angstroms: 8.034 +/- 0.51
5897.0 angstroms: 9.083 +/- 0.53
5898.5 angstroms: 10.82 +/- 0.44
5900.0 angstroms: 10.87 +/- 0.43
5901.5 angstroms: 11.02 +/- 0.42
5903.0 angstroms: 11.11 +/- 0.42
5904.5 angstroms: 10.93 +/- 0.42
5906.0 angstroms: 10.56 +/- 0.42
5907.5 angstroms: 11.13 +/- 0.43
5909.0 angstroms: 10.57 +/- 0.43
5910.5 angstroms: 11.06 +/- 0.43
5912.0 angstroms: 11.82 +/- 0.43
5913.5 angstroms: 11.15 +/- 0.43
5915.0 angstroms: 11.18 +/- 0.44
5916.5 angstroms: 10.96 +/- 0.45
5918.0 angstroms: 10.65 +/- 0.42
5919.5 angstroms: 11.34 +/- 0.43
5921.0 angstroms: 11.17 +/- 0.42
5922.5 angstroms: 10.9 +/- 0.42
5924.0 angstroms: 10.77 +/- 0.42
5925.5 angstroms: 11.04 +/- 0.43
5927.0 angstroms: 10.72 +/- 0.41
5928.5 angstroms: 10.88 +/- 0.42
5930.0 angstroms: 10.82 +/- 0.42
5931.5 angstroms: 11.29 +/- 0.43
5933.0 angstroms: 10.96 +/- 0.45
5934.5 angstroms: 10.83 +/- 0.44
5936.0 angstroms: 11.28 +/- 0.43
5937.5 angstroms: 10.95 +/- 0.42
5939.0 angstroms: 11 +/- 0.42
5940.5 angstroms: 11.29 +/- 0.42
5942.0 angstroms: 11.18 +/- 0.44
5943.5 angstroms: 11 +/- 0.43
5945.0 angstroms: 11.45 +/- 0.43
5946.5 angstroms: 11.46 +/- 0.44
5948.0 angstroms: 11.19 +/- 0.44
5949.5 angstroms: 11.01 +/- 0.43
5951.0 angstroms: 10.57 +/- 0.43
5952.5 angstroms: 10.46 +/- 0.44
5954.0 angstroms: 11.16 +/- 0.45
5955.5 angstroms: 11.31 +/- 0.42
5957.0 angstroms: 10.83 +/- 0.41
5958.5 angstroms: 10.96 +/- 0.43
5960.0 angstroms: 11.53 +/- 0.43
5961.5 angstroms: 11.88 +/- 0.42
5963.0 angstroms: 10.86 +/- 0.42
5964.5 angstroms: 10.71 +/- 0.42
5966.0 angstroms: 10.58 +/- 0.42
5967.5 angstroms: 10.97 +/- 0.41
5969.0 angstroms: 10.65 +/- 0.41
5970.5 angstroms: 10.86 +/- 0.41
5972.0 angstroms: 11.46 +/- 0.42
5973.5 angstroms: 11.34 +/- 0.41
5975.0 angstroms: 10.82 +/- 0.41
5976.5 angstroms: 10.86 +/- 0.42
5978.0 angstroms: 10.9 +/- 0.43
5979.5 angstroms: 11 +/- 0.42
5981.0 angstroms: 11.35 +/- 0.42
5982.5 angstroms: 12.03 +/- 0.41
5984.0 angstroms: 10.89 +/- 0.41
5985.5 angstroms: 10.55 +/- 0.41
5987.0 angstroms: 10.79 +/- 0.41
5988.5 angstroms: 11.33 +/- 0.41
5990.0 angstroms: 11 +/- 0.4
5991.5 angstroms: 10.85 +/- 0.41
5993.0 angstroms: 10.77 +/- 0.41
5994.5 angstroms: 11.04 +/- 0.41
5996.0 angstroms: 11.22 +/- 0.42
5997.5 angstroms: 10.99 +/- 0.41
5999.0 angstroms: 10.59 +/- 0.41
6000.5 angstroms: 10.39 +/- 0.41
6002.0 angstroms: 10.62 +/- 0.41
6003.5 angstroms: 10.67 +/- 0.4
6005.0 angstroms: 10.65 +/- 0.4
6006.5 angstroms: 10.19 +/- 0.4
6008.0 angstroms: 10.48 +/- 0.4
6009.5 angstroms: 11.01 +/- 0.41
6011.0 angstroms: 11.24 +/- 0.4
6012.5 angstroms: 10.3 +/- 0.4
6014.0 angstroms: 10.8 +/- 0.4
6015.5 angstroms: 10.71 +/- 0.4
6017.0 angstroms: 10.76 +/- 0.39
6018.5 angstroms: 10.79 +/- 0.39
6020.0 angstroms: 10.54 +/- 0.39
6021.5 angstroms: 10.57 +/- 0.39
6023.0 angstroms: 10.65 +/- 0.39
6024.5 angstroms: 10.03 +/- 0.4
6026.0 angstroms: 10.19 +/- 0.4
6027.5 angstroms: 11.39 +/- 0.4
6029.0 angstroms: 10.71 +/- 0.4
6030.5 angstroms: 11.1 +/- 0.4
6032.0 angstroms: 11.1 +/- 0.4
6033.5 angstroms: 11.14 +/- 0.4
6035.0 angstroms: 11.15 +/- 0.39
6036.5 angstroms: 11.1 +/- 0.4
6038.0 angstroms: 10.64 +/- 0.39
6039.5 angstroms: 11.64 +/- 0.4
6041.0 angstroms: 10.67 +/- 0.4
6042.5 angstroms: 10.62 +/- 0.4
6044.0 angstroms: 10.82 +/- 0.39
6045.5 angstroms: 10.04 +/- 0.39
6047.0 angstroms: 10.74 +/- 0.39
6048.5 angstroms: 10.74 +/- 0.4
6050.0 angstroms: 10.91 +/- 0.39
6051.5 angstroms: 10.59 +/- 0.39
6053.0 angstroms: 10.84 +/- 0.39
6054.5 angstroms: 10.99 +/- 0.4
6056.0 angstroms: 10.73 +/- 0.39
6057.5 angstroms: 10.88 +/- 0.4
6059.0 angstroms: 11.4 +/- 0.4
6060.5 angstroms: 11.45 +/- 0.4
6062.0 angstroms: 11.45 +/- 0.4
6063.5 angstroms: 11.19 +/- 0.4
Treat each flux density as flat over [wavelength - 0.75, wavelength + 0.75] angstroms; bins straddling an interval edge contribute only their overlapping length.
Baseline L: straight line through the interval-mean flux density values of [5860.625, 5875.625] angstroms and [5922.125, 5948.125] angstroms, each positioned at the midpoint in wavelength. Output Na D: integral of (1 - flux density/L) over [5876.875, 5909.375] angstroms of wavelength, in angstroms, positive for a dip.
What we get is 2.2 angstroms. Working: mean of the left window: 11.2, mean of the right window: 11.1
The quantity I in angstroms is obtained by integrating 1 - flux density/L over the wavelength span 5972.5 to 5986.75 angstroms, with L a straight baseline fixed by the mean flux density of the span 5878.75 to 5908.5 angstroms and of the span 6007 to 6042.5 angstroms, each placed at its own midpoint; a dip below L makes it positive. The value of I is -0.59 angstroms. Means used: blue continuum 10.3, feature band 11.1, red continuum 10.8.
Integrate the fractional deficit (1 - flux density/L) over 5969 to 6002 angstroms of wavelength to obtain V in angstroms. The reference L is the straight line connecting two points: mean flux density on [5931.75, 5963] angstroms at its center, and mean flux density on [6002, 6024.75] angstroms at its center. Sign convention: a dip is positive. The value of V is -0.4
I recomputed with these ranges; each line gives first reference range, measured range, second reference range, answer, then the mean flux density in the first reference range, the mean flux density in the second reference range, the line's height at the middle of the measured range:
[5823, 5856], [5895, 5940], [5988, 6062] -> 1.0 angstroms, 11.3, 10.8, 11.1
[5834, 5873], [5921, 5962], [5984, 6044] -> -0.6 angstroms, 11.1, 10.8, 10.9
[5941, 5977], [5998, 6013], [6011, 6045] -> 0.3 angstroms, 11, 10.8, 10.9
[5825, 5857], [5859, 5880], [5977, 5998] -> -0.1 angstroms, 11.1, 11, 11.1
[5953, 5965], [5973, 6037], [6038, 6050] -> 0.5 angstroms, 11.1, 10.8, 10.9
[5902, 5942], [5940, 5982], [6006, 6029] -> -0.8 angstroms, 11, 10.7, 10.9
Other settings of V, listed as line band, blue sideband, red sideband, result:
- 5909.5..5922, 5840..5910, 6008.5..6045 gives -0.46 angstroms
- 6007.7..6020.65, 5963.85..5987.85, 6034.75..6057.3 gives 0.17 angstroms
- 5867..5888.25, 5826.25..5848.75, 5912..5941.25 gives 0.07 angstroms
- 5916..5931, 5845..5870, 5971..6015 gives 0.10 angstroms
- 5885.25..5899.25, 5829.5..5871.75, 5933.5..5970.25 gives 1.88 angstroms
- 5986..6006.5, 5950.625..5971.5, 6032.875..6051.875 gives 0.18 angstroms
